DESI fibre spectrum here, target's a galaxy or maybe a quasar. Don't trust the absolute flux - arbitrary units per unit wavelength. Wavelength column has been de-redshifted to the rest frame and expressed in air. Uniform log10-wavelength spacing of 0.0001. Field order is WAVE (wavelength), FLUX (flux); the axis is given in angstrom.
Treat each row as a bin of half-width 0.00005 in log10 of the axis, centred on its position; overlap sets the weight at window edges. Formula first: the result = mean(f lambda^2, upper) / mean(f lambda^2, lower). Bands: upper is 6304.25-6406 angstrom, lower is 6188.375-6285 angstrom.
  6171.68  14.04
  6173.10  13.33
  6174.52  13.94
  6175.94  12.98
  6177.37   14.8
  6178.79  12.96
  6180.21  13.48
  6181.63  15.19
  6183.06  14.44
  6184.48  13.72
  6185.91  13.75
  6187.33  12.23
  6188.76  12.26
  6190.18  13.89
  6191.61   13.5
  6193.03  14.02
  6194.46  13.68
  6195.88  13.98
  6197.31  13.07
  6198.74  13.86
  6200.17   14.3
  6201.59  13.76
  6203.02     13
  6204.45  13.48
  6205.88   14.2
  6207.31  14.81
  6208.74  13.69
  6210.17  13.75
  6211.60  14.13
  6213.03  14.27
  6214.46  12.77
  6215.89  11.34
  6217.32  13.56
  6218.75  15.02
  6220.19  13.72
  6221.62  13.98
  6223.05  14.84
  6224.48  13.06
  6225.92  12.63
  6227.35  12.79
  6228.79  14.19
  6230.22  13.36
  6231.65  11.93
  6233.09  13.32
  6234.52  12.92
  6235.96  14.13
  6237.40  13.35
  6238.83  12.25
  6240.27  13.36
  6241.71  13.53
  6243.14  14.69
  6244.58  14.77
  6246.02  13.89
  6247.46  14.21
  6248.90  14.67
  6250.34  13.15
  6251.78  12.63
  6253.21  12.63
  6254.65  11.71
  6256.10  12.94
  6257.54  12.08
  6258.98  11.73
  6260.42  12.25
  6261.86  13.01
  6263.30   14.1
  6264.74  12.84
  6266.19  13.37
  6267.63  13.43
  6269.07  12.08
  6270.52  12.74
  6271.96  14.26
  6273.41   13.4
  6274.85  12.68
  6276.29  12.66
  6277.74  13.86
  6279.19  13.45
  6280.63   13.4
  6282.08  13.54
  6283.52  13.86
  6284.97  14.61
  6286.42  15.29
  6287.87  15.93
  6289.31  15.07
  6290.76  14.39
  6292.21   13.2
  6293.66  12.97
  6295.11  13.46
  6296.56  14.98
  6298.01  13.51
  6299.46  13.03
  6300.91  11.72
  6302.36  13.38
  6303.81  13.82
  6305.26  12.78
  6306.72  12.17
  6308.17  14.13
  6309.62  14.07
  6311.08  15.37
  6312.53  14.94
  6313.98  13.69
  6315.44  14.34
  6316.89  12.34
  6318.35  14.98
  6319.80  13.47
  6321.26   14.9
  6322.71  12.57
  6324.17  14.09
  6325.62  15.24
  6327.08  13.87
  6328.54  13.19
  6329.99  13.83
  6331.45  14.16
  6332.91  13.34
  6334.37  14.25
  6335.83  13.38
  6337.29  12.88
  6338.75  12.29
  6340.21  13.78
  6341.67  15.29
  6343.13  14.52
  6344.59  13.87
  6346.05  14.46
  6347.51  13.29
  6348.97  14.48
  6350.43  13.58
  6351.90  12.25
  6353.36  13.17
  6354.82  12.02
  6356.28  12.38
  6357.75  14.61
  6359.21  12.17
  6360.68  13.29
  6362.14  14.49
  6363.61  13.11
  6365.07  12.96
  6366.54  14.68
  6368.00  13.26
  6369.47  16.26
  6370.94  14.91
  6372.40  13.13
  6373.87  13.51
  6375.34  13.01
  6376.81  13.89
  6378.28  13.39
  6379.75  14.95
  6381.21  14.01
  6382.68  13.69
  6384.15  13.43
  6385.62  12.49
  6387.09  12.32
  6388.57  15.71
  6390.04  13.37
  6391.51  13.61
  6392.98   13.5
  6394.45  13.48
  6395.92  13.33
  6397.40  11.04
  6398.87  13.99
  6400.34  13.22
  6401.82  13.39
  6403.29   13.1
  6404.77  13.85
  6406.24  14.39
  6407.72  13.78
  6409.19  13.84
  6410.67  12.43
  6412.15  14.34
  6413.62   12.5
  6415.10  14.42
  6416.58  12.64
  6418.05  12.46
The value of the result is 1.1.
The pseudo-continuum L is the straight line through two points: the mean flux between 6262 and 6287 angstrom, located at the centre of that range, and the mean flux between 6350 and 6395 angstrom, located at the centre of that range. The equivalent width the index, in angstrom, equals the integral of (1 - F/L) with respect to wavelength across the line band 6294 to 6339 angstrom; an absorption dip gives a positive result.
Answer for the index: -0.6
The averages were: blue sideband 13.5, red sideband 13.6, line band 13.7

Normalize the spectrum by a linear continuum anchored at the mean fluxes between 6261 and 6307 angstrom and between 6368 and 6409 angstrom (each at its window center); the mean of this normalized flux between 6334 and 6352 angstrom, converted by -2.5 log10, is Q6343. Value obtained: -0.01 mag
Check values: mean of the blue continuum 13.5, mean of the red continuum 13.7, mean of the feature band 13.8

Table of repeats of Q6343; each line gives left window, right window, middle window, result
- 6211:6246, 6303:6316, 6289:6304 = 0.02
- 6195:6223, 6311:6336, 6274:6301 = 0.01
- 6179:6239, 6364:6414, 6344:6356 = 0.02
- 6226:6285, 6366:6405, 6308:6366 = -0.02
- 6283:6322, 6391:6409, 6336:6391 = 0.00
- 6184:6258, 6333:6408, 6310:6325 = -0.04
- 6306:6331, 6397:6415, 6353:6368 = 0.03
